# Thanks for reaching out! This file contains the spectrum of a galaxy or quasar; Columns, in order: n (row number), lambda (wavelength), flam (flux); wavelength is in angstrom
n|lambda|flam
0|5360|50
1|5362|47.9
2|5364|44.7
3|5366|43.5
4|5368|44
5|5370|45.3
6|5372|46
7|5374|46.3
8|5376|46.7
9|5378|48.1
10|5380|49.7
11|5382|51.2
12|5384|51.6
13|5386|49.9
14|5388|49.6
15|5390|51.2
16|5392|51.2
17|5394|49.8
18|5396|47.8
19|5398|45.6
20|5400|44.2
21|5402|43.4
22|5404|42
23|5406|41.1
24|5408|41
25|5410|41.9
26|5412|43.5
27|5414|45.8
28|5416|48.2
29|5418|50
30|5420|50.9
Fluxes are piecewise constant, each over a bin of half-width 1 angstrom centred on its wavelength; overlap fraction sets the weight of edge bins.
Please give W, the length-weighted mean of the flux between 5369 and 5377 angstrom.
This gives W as 46.1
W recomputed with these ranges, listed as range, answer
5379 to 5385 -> 50.8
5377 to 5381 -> 48.9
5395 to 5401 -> 45.9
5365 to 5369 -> 43.8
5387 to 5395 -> 50.5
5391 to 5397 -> 49.6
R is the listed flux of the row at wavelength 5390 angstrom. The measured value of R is 51.2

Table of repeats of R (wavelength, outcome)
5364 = 44.7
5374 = 46.3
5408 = 41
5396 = 47.8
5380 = 49.7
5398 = 45.6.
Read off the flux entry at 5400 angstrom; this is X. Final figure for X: 44.2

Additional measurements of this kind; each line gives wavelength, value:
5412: 43.5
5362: 47.9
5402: 43.4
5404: 42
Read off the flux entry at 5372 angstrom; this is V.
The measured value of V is 46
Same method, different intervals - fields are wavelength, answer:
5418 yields 50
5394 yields 49.8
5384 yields 51.6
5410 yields 41.9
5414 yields 45.8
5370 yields 45.3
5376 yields 46.7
